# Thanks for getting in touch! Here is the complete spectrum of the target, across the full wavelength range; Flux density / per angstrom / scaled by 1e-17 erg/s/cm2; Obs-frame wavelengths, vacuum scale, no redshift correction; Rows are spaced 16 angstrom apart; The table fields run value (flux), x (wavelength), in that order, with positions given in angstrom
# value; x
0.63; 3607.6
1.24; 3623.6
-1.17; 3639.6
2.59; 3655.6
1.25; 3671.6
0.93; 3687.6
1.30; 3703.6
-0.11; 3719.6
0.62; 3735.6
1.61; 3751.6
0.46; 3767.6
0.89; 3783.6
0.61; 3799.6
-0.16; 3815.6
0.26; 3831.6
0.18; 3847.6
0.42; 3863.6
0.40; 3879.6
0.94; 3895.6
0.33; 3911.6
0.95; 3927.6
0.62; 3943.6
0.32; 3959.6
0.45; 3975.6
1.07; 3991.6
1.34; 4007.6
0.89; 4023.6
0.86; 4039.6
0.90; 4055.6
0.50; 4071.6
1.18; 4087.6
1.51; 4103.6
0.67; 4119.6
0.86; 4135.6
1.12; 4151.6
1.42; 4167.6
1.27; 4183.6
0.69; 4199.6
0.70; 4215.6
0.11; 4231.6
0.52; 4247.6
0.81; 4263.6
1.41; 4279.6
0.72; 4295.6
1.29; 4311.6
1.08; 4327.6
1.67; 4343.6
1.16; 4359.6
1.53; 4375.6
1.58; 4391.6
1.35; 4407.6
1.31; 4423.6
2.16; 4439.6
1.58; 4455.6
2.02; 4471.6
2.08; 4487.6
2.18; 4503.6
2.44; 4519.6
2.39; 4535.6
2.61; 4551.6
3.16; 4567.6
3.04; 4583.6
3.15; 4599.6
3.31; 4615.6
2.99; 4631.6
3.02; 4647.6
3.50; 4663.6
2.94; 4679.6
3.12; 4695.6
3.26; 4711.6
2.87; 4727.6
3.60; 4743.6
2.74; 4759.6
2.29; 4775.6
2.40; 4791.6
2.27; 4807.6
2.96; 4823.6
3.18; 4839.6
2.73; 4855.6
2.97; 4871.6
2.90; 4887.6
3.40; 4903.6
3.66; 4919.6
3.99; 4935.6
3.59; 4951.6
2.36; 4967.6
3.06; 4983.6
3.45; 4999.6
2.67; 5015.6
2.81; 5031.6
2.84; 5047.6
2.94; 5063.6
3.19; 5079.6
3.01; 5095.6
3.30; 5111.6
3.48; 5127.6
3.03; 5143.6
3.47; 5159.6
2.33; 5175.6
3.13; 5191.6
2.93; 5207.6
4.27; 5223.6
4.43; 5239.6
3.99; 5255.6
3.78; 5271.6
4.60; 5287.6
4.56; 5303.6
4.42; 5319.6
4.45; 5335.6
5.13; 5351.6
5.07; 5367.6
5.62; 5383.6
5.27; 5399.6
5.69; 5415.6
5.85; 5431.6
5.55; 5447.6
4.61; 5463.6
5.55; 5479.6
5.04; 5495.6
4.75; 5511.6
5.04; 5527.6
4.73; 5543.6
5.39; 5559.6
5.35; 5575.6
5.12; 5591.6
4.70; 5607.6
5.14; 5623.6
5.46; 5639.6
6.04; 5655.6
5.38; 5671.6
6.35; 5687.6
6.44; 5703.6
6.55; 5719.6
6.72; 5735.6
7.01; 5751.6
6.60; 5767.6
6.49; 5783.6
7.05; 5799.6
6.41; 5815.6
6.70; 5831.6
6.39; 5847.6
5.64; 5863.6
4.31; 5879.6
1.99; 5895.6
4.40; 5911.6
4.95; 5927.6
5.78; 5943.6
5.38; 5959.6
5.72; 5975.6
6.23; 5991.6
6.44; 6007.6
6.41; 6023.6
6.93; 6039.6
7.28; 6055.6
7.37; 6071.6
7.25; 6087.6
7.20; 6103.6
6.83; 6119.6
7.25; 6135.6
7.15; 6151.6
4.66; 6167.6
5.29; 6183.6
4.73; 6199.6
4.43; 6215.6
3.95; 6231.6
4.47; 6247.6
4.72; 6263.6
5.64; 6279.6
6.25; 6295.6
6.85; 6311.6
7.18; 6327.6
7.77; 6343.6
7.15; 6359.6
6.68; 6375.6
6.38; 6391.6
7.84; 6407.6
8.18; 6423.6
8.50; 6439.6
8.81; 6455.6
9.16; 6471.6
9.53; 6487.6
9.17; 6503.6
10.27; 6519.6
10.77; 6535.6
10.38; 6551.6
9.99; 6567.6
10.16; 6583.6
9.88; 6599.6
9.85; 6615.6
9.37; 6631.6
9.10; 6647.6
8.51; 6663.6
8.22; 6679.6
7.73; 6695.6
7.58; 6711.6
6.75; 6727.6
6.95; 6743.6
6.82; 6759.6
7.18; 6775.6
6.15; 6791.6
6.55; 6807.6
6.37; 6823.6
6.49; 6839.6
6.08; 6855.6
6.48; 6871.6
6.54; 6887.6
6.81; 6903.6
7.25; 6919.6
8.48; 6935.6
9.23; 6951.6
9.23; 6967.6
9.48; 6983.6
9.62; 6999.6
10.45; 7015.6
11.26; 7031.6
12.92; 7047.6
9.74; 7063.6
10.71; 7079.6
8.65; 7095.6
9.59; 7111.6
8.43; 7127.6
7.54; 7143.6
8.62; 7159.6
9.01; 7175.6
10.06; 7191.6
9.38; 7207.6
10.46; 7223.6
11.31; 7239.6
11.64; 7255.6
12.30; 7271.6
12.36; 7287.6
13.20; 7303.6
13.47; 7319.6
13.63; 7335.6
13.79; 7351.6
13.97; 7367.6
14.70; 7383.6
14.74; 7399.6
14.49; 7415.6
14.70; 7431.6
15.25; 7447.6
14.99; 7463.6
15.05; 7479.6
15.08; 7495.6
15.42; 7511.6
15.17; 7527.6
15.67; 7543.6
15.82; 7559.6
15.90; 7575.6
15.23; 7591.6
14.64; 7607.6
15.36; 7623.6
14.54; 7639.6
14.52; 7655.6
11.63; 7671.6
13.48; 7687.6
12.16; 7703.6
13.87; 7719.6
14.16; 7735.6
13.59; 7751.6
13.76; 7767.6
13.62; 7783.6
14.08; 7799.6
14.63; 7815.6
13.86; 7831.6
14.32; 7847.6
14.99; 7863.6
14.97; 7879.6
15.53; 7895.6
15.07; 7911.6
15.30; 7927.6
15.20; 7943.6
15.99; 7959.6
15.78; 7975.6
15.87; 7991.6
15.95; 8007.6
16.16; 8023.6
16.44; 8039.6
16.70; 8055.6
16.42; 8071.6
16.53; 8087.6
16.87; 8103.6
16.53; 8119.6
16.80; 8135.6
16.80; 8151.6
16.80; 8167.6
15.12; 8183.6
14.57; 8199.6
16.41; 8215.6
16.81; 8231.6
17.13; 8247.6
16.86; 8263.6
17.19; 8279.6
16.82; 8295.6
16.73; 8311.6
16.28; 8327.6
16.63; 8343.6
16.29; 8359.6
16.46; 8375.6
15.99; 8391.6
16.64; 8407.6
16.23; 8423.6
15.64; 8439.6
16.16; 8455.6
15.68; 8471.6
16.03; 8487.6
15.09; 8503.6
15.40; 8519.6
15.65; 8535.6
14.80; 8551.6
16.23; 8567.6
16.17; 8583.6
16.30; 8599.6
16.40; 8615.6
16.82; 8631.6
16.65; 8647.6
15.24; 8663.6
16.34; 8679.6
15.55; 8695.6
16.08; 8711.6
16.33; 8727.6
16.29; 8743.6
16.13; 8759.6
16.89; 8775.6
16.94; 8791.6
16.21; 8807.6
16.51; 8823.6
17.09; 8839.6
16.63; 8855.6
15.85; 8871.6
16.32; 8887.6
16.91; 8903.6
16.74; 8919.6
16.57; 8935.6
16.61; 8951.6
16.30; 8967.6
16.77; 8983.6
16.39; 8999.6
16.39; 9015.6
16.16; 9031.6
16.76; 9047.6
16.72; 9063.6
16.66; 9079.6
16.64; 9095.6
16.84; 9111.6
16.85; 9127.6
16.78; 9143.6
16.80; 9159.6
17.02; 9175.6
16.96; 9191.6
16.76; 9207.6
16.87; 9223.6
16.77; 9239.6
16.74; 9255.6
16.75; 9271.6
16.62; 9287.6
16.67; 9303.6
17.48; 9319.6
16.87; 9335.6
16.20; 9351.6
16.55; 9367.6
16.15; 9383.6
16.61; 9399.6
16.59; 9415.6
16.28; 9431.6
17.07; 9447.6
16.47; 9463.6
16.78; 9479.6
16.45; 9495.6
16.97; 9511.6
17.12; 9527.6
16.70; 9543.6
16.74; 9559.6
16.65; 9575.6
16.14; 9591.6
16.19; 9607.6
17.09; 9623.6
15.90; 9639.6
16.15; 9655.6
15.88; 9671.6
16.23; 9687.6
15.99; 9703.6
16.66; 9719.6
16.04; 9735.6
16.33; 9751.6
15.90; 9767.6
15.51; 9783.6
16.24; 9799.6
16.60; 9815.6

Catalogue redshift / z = 0.00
